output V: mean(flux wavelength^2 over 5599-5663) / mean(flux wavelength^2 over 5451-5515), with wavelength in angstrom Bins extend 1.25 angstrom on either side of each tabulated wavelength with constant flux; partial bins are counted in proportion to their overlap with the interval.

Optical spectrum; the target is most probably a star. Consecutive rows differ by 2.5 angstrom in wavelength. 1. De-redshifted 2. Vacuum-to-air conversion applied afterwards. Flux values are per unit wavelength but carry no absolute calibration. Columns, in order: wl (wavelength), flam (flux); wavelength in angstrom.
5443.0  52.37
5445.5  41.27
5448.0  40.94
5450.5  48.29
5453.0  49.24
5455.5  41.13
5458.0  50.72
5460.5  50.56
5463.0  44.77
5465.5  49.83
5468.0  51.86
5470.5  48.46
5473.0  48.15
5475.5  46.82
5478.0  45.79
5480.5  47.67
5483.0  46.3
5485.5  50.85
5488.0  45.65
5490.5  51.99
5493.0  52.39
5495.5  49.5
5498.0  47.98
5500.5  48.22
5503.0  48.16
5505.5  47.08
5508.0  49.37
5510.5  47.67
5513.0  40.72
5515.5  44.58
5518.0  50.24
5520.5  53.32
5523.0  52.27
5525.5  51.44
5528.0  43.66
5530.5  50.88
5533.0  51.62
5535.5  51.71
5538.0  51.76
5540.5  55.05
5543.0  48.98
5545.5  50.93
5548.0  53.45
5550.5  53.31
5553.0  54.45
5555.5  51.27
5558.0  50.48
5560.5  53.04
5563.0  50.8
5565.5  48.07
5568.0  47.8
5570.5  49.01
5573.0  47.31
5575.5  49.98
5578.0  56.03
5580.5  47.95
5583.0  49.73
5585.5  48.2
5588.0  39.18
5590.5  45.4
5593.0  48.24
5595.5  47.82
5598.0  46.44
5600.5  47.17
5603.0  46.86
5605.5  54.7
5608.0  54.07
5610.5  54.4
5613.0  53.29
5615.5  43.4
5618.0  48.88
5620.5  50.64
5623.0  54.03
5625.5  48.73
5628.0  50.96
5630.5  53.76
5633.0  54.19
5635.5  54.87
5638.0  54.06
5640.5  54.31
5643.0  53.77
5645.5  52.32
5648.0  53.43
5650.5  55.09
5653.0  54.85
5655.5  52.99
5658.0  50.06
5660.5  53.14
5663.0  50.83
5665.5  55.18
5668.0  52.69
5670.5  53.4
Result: 1.1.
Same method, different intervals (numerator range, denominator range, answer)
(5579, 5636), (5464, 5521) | 1.07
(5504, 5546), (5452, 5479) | 1.05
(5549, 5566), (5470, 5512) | 1.10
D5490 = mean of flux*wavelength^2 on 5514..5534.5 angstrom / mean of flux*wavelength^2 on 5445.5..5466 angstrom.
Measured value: 1.1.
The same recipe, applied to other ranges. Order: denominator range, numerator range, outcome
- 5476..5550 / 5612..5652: 1.11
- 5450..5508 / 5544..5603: 1.06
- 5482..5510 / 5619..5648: 1.14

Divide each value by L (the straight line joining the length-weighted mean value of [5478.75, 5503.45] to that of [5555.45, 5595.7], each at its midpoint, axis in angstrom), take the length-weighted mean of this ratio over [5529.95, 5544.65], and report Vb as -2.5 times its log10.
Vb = -0.062 mag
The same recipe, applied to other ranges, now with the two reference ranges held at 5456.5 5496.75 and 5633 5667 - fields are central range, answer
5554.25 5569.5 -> 0.02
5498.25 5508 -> 0.03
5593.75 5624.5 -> 0.05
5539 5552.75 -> -0.04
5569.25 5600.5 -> 0.08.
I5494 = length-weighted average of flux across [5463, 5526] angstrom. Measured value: 48.5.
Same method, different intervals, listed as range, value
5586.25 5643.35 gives 50.3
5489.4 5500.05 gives 50.3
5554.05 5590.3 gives 49.1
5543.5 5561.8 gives 52.3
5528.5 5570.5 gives 51.3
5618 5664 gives 52.8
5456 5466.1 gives 48.3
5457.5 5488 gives 48.3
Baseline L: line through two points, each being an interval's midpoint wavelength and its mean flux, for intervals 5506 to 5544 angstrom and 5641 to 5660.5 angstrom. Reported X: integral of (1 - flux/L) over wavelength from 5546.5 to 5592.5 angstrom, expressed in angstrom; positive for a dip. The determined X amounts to 1.0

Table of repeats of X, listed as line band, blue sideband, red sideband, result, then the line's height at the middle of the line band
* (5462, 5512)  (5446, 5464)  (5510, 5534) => -1.03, 47.4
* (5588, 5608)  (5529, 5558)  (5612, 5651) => 1.61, 52.1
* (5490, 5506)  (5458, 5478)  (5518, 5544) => 0.14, 49.8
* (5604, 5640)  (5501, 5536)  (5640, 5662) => 0.08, 52.3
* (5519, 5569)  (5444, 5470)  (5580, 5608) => -4.00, 47.4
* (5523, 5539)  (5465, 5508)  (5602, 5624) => -0.26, 49.5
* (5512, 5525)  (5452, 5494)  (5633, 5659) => 0.31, 49.7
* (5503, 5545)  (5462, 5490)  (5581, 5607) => -1.43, 47.8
